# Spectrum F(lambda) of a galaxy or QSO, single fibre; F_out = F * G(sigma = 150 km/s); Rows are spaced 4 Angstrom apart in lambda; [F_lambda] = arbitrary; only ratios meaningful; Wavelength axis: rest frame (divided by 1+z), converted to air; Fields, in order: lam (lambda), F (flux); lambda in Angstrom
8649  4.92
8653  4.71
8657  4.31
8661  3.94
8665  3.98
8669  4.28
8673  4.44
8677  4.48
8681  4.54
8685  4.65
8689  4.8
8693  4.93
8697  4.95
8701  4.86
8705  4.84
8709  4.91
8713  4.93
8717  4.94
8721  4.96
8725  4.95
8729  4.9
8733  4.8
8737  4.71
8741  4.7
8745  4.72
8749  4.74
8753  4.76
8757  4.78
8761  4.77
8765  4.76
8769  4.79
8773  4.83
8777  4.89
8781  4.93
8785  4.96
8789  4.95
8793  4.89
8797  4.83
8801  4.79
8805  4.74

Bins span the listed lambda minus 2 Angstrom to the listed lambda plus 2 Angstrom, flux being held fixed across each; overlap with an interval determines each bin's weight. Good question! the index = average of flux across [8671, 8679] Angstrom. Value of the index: 4.46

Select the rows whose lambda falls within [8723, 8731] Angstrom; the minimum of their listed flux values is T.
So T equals 4.9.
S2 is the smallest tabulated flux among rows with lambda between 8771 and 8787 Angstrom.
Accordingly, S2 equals 4.83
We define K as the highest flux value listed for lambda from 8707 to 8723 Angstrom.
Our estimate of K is 4.96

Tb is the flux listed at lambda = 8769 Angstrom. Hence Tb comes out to 4.79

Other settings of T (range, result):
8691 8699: 4.93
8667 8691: 4.28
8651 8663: 3.94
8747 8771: 4.74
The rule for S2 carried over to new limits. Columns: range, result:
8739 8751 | 4.7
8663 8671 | 3.98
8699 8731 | 4.84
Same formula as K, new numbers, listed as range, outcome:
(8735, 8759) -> 4.78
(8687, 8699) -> 4.95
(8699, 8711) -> 4.91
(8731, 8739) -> 4.8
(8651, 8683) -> 4.71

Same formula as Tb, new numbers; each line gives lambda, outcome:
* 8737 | 4.71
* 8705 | 4.84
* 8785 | 4.96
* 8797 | 4.83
